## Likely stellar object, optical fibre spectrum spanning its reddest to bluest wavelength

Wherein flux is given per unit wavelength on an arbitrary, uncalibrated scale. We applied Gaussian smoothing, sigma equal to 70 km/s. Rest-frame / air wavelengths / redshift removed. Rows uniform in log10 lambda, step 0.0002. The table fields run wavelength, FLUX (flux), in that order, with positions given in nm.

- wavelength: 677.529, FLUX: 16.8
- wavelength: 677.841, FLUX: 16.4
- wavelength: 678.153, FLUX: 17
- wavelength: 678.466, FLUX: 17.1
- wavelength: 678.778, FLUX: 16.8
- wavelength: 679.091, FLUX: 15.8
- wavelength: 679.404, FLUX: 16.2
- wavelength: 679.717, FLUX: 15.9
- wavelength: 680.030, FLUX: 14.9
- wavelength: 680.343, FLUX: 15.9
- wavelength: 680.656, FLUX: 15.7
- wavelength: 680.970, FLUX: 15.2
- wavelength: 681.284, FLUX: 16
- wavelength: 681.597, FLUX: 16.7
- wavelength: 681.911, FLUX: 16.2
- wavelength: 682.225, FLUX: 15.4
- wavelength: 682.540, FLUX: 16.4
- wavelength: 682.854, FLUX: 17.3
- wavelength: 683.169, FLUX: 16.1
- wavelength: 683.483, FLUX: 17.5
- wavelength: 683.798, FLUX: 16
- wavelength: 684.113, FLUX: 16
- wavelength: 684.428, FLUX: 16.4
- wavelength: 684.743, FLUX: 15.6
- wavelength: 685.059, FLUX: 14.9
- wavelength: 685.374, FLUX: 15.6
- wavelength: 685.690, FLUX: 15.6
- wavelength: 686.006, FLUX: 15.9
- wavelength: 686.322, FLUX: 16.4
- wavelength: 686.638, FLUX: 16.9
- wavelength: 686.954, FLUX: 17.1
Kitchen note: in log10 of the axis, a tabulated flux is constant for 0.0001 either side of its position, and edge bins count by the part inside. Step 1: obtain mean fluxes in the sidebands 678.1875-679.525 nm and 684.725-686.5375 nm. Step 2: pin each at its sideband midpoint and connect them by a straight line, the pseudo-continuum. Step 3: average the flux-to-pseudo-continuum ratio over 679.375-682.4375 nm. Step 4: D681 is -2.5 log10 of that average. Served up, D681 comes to 0.03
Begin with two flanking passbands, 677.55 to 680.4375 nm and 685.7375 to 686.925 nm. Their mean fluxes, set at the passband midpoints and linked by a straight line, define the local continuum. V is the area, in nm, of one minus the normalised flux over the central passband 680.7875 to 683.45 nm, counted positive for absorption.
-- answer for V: 0.02 nm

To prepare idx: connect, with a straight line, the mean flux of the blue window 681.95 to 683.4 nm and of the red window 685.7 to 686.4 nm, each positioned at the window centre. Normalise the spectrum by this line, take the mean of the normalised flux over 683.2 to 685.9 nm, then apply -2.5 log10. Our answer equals 0.01 mag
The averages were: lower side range 16.4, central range 16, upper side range 16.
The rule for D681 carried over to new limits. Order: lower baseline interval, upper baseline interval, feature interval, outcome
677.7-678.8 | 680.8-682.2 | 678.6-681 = 0.039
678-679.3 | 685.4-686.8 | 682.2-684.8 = -0.003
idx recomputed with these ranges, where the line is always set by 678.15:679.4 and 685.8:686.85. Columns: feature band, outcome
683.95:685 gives 0.037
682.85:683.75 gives -0.021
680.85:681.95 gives 0.031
